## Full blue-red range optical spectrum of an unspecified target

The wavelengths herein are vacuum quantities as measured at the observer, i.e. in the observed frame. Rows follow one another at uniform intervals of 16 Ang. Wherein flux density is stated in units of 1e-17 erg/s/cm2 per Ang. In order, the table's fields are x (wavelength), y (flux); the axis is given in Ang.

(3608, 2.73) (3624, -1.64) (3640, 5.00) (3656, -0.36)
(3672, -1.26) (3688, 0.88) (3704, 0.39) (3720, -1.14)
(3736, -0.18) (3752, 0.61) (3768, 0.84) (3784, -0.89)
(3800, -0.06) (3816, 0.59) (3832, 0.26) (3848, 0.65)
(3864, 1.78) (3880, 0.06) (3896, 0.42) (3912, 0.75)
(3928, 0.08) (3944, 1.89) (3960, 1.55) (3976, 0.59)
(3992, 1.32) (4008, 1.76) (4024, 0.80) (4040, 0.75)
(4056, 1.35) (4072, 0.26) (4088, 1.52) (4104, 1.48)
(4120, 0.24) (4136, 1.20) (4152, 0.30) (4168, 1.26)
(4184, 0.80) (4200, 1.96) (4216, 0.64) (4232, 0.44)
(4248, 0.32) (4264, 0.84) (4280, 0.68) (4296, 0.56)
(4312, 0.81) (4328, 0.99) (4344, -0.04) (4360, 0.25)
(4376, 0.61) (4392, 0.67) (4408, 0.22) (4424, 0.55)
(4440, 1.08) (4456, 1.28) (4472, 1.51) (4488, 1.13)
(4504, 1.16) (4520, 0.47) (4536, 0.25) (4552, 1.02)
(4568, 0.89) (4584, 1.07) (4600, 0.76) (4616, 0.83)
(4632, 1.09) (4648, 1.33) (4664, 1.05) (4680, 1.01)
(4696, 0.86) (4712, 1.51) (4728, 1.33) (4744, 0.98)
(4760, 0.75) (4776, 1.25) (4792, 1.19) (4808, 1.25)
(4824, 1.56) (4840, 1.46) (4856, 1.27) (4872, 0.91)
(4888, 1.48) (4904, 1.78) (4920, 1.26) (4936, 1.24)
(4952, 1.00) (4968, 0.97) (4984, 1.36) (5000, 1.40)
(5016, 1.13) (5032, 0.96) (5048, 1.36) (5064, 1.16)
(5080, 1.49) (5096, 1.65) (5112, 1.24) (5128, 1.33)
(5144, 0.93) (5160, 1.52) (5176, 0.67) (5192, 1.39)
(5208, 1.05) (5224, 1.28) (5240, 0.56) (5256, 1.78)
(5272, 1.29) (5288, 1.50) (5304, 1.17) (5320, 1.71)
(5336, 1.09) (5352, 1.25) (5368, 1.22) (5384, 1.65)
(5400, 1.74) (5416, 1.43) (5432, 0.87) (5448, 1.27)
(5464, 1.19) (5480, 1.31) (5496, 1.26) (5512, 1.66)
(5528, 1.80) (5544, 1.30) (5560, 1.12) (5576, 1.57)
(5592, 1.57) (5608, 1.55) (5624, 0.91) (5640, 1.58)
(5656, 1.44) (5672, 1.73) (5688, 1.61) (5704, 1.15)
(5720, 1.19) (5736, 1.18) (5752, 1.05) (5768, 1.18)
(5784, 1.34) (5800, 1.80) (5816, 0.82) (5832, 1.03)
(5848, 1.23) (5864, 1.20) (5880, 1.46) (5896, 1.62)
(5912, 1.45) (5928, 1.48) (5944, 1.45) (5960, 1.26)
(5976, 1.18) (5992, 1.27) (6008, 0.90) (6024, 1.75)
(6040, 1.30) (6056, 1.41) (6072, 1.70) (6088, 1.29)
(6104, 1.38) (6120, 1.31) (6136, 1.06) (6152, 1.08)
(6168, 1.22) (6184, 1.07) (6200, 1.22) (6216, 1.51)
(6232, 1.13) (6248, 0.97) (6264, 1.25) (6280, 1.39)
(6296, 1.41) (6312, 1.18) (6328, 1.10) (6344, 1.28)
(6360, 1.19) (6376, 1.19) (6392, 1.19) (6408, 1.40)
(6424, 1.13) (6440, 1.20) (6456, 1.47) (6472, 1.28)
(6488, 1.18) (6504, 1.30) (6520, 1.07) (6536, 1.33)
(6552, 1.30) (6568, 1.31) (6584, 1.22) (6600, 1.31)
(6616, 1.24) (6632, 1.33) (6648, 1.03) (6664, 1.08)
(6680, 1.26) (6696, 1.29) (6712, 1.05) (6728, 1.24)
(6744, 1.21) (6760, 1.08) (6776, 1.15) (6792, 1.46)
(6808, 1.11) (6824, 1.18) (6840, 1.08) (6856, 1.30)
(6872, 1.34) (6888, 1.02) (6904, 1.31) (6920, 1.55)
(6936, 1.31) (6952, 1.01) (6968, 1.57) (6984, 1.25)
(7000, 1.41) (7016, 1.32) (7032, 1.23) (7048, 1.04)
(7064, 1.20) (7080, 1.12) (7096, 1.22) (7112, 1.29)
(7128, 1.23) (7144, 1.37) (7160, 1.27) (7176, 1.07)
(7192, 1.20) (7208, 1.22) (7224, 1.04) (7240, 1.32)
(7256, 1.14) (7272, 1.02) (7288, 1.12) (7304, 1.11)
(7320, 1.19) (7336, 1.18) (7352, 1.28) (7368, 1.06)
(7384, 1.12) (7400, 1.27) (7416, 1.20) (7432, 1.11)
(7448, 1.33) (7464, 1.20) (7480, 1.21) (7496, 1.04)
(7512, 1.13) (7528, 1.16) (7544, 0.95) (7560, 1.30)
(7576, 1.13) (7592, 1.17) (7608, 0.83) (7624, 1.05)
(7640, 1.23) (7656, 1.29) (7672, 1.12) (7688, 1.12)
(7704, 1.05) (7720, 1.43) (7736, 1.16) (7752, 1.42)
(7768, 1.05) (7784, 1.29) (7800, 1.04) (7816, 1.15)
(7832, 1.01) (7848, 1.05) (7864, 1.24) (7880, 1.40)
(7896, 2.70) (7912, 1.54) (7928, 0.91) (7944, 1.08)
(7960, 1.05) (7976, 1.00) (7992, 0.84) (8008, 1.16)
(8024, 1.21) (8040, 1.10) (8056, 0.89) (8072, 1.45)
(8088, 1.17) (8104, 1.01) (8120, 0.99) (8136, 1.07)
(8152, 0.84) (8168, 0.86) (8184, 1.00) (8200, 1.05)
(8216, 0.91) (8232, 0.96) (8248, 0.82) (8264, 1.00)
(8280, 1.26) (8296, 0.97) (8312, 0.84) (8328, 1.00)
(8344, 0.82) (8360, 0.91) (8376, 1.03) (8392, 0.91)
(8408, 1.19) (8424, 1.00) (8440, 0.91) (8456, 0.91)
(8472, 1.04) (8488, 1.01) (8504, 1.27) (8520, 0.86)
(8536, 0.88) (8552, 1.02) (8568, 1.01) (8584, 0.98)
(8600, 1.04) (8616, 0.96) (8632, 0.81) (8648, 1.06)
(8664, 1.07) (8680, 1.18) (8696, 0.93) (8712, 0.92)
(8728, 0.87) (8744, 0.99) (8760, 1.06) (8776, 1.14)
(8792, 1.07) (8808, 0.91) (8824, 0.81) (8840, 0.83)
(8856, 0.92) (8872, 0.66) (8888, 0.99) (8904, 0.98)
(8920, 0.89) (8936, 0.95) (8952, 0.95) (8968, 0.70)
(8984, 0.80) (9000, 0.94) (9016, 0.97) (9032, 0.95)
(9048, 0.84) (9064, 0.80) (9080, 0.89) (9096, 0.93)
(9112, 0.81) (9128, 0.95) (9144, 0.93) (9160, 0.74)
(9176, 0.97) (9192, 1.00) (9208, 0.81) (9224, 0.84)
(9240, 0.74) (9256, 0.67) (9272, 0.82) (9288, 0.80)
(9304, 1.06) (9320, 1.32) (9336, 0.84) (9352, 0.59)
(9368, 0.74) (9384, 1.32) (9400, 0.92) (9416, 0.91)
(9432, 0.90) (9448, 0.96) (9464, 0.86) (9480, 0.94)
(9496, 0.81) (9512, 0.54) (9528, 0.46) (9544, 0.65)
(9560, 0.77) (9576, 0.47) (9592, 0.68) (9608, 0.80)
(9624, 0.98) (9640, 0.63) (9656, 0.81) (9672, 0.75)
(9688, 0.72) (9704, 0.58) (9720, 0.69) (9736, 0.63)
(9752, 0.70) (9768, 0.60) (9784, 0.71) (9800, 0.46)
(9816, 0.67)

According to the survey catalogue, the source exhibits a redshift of 0.202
